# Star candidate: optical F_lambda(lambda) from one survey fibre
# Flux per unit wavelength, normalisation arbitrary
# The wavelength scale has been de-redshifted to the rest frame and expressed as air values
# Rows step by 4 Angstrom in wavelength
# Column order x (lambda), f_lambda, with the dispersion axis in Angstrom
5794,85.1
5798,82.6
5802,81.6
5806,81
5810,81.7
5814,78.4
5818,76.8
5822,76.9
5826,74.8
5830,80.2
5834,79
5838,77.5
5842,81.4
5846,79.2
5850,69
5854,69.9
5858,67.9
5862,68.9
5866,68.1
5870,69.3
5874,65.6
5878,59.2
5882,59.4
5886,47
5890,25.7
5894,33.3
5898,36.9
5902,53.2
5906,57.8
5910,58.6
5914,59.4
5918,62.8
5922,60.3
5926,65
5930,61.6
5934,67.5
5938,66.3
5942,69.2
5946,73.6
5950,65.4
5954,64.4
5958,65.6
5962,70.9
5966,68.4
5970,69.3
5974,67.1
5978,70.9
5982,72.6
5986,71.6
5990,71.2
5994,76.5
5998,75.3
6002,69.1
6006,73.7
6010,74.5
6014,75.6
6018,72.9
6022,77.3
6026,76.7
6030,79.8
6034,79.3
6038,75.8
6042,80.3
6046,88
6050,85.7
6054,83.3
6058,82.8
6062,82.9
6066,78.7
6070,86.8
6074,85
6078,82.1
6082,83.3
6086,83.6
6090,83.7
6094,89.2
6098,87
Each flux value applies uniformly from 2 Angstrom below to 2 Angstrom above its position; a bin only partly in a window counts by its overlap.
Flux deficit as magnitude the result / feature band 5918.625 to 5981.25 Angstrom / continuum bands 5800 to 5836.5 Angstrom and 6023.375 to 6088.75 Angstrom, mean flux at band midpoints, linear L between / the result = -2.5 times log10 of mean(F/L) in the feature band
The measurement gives 0.20 mag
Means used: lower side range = 78.9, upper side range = 82.1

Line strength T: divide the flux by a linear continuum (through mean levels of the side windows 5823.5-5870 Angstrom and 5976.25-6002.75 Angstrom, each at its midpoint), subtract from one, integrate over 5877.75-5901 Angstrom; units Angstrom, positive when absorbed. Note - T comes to 9.7 Angstrom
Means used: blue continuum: 74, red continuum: 72.6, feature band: 42.8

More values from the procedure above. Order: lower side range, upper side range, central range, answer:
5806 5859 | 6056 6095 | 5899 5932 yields 8.3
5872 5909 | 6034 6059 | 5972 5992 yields -0.6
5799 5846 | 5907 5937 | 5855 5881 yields 1.8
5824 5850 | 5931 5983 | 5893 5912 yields 6.2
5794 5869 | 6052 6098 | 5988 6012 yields 2.4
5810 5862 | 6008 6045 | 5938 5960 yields 2.6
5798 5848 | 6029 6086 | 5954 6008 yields 7.1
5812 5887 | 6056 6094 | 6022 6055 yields 0.3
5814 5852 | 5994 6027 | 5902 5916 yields 3.4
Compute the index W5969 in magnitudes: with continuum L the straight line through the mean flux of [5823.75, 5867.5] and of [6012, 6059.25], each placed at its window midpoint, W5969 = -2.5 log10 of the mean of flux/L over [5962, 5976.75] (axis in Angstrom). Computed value 0.13 mag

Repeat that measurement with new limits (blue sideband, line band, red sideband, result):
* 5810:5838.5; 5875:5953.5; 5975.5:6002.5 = 0.29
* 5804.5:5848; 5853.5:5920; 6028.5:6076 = 0.38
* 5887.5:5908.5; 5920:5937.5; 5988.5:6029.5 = -0.24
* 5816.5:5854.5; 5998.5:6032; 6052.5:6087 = 0.09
